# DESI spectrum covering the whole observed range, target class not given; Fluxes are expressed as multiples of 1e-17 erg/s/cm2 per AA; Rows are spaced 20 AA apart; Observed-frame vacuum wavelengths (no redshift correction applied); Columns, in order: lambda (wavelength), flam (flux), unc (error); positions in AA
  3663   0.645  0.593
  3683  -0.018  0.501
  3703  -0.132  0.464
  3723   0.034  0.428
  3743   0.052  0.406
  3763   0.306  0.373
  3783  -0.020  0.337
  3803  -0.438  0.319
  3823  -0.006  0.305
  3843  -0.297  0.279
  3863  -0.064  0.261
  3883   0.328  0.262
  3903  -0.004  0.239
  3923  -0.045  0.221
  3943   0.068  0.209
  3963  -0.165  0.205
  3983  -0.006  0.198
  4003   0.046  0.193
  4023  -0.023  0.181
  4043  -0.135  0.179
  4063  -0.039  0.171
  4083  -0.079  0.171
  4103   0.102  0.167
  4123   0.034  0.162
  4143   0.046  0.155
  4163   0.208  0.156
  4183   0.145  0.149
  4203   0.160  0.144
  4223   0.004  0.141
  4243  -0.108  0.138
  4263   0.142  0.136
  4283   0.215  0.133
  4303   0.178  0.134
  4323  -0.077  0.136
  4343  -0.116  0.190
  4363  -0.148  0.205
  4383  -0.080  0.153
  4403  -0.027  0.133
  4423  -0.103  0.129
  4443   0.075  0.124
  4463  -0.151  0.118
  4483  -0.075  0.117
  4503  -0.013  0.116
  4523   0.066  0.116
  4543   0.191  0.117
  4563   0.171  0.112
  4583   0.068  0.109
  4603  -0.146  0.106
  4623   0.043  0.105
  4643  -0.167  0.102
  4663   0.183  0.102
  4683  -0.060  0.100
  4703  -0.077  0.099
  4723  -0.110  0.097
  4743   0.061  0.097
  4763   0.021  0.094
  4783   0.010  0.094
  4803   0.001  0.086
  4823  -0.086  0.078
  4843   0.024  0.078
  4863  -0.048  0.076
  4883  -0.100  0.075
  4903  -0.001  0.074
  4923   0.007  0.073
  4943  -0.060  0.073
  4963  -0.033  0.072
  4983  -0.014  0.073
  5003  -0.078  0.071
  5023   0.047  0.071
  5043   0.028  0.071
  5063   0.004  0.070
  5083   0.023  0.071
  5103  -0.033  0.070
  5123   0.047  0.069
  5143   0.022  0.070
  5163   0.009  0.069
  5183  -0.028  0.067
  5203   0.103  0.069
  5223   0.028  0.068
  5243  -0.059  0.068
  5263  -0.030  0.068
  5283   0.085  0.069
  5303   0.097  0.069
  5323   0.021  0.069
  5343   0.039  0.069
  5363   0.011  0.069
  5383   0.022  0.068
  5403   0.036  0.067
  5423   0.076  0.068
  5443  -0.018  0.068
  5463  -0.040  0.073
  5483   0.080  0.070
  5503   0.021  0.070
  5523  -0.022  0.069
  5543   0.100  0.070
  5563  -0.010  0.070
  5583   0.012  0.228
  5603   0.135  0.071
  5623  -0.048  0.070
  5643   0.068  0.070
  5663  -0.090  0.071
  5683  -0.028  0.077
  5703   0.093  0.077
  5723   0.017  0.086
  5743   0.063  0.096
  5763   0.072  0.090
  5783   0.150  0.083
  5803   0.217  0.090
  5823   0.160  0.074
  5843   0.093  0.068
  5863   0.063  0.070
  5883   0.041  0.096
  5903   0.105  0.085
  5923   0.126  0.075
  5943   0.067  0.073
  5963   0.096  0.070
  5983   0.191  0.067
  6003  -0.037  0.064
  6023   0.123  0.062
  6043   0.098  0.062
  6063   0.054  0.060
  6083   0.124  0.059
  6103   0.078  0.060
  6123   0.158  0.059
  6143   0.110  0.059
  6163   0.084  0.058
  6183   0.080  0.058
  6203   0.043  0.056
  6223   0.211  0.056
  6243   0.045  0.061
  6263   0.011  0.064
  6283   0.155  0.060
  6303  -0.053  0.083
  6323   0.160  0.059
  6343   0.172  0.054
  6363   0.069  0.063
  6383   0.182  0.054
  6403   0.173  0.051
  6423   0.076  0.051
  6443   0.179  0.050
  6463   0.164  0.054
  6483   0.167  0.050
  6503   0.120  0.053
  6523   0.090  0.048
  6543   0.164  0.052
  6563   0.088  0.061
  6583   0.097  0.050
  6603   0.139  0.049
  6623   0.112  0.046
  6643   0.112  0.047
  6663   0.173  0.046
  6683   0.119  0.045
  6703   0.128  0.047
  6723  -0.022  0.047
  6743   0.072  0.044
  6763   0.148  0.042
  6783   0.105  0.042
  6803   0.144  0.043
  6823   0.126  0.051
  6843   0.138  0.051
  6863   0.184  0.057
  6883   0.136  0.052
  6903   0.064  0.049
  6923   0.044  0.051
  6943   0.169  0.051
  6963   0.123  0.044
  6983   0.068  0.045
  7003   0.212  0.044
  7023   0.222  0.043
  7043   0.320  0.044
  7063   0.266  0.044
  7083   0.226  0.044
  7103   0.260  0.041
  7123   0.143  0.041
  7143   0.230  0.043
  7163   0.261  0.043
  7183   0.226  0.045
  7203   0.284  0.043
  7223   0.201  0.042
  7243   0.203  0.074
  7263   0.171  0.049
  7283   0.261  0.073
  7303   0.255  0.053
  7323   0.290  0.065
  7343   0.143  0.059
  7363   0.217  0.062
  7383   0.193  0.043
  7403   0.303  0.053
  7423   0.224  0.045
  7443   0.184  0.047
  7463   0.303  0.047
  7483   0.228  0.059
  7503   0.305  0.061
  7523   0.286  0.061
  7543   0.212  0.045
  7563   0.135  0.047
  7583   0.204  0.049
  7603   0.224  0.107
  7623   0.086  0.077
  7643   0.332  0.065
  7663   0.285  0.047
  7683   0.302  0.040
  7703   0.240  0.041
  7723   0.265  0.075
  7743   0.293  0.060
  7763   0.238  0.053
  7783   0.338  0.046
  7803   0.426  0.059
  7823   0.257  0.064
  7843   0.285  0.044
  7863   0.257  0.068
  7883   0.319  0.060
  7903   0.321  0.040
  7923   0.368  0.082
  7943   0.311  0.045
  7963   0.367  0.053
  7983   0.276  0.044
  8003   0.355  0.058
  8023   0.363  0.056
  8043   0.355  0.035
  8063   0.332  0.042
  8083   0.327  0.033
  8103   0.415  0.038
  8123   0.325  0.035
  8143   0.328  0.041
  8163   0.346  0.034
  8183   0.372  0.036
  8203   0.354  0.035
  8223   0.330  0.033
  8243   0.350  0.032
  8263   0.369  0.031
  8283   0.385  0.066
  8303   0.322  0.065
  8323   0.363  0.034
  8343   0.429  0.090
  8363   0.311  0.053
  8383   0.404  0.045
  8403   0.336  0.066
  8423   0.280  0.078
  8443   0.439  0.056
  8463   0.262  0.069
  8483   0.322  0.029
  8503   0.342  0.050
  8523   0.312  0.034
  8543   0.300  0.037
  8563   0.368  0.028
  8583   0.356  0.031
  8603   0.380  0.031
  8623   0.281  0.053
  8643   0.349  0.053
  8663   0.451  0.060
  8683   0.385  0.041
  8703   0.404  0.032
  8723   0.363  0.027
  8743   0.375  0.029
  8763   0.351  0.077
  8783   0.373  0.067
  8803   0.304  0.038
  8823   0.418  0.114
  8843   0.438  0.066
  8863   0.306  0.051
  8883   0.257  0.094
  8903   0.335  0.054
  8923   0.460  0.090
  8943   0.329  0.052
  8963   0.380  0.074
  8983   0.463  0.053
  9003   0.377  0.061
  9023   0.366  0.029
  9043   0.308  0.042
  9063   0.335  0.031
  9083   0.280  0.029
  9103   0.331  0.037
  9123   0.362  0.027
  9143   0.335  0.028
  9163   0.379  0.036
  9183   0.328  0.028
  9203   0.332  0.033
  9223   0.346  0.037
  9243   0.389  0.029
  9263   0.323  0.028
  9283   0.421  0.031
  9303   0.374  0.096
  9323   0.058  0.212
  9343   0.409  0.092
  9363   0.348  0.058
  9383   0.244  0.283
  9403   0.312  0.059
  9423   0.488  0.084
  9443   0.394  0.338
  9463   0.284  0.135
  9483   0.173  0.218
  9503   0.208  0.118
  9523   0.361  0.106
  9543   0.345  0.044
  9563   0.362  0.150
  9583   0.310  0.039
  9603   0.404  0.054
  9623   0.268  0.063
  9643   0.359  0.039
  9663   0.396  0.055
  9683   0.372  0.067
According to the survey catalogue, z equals 0.757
